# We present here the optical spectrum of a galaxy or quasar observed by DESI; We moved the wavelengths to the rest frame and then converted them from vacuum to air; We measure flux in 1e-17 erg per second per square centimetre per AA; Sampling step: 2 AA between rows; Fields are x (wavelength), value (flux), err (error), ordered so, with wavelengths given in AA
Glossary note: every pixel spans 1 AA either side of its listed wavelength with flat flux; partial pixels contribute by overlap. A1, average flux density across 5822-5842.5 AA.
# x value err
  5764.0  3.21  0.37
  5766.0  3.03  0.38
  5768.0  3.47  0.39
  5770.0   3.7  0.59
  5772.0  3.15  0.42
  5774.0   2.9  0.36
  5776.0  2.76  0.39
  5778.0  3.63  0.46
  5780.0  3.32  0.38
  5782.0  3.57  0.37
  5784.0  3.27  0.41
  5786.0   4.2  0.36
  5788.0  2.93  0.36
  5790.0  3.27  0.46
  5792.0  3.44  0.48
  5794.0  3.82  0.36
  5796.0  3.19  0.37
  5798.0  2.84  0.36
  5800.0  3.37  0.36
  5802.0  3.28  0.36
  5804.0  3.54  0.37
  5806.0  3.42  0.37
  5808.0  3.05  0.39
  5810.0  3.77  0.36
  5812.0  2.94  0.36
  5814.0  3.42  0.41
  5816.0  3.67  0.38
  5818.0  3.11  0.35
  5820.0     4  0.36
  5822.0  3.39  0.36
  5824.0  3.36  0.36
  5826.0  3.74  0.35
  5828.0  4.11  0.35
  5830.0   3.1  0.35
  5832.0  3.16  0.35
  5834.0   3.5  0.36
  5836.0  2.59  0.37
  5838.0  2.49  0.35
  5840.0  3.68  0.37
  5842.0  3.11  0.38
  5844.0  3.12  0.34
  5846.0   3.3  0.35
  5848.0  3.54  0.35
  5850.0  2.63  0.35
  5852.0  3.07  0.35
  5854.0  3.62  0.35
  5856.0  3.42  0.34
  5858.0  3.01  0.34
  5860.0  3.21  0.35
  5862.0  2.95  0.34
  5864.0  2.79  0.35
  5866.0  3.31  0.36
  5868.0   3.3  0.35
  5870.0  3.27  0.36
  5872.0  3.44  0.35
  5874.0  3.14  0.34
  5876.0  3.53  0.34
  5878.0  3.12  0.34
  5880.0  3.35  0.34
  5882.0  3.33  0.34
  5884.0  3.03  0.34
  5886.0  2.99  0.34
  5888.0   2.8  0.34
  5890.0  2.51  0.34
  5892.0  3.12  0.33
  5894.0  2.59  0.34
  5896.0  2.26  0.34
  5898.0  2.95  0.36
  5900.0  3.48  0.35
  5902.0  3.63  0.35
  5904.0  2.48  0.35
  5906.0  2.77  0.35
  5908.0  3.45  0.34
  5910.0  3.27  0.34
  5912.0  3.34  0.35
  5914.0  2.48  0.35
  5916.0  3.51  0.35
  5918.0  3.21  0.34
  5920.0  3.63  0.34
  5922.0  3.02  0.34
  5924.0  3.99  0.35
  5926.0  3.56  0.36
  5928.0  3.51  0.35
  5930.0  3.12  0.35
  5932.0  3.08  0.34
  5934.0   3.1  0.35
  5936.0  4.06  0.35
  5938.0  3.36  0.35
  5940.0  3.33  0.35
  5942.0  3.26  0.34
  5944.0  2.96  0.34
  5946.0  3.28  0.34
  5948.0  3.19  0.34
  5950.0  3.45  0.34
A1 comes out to 3.29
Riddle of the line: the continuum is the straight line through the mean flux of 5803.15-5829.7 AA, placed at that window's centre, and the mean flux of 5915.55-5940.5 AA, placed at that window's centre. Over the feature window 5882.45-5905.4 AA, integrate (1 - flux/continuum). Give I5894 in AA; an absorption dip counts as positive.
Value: 3.60 AA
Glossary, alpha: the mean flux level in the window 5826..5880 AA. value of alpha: 3.22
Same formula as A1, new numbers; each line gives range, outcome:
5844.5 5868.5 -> 3.18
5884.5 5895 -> 2.81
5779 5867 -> 3.31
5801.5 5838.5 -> 3.36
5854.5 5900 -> 3.08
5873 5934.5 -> 3.14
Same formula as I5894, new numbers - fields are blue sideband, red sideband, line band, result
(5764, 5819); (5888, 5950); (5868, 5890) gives 0.4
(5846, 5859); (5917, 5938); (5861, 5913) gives 3.6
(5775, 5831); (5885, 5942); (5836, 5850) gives 0.8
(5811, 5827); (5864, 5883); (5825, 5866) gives 2.0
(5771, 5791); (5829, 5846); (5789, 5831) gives -2.9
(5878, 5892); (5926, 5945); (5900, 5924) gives -0.2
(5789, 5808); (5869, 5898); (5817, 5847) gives -0.9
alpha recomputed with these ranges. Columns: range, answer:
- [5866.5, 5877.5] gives 3.33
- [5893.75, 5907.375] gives 2.91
